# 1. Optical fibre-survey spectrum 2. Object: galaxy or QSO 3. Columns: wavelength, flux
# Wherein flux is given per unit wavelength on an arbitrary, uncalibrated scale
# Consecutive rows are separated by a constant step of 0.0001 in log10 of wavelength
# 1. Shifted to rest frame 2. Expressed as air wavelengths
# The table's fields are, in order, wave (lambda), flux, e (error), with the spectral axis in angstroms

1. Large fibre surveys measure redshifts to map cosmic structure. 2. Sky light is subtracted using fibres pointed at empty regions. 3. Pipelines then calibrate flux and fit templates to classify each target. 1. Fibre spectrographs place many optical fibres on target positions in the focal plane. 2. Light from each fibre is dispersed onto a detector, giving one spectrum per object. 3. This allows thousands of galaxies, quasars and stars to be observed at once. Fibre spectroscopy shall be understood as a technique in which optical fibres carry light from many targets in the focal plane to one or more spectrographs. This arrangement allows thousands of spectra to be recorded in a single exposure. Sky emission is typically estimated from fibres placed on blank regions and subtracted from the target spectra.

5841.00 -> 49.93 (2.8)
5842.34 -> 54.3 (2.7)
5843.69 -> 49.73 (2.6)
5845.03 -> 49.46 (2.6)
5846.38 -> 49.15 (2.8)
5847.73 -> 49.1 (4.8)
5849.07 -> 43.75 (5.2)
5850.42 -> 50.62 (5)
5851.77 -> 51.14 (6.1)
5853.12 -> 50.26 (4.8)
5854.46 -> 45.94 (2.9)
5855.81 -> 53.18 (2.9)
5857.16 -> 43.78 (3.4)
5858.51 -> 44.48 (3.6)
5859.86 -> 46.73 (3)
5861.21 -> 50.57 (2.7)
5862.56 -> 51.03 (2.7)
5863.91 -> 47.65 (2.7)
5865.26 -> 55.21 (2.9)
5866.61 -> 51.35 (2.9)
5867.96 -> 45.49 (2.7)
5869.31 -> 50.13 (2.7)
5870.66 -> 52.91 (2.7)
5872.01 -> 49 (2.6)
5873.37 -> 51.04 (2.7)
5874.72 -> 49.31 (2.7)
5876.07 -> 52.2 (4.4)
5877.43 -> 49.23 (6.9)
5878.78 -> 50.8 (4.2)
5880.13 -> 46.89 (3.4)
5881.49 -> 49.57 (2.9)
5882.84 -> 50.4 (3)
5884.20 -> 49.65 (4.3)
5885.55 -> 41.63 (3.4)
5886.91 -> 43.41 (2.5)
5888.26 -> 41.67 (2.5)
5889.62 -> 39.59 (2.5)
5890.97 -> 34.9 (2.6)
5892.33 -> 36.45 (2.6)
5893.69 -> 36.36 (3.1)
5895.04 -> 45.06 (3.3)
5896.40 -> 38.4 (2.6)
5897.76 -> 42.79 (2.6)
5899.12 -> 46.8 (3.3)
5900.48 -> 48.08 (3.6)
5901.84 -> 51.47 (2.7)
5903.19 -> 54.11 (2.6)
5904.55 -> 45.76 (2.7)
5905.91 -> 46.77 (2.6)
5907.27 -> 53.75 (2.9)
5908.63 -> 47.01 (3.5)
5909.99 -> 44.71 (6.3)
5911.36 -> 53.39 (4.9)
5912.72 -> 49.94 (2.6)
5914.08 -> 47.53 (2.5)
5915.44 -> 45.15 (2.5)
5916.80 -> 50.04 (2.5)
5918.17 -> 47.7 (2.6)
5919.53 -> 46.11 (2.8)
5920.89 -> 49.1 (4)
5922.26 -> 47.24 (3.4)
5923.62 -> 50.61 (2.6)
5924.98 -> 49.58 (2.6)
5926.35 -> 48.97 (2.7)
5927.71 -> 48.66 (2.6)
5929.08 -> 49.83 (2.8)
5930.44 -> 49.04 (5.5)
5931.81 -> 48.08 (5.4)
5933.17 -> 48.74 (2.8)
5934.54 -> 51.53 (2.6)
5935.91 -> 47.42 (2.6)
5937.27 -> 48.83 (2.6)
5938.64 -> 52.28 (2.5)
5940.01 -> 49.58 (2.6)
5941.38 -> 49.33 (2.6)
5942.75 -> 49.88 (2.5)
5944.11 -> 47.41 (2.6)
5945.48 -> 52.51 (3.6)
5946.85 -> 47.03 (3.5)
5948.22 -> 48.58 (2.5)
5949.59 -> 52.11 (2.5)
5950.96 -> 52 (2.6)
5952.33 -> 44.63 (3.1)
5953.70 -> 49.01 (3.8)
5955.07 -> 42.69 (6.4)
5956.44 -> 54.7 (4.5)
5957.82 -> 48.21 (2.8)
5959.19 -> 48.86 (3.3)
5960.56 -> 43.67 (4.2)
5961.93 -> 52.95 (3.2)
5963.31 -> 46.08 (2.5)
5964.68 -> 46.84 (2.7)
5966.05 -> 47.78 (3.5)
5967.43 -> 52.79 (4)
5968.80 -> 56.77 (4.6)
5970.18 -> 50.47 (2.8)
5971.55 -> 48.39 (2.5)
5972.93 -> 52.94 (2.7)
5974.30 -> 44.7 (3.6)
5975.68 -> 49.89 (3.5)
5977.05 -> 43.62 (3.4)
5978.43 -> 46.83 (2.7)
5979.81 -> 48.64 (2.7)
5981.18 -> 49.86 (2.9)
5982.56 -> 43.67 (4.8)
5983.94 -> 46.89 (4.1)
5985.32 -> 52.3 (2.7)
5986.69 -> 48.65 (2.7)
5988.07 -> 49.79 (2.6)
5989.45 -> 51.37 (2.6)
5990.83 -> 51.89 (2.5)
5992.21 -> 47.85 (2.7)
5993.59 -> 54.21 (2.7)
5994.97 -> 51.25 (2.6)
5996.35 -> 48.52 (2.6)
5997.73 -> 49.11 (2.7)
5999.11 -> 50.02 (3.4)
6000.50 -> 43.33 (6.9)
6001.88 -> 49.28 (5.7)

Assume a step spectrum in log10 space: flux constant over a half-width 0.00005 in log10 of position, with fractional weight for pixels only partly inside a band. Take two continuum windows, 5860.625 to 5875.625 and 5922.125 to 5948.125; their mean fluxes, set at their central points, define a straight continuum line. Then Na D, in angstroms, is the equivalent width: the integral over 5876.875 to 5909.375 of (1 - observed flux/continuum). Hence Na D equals 3.0 angstroms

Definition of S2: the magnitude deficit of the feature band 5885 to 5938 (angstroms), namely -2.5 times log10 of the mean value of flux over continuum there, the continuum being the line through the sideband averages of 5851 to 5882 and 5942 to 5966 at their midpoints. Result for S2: 0.055 mag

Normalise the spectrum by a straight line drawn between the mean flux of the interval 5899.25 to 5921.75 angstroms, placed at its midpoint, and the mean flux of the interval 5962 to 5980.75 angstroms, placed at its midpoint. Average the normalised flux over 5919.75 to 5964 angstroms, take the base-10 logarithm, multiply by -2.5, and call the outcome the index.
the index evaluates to 0.00 mag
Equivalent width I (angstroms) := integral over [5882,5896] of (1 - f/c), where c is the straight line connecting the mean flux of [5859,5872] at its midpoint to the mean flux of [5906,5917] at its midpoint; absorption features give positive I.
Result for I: 2.1 angstroms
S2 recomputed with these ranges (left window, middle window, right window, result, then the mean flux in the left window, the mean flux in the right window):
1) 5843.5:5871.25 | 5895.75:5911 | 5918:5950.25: 0.04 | 49.1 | 49.2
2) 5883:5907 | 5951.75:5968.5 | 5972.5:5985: -0.04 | 44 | 47.5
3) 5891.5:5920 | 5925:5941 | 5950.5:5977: -0.04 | 46.5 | 49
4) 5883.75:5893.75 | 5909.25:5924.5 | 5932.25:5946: -0.06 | 40.5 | 49.7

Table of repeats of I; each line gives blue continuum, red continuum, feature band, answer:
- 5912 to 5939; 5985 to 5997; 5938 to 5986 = 0.8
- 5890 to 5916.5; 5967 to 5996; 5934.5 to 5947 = -0.5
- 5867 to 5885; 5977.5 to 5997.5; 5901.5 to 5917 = 0.2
